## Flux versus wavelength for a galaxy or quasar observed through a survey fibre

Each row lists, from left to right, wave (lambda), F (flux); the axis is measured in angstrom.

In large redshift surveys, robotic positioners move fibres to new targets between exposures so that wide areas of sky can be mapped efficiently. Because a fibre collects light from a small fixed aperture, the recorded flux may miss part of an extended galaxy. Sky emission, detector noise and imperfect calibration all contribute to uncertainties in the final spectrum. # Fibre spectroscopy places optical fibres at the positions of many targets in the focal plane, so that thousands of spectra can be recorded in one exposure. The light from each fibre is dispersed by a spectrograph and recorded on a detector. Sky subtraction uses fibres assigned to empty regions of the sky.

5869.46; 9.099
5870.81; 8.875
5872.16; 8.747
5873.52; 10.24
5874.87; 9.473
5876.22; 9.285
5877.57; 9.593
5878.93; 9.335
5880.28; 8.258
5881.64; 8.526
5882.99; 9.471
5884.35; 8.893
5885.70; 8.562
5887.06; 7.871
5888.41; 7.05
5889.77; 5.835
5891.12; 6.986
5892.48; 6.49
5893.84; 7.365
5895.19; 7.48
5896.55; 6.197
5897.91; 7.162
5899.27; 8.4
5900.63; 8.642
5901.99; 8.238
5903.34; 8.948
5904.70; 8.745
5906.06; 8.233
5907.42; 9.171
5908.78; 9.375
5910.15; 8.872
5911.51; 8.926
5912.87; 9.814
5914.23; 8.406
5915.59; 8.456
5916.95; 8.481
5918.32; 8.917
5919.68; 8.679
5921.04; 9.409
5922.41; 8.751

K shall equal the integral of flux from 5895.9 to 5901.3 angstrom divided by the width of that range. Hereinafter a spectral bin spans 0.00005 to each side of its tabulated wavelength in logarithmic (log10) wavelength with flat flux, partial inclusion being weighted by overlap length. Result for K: 7.6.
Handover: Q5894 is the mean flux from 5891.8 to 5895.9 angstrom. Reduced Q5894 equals 7.11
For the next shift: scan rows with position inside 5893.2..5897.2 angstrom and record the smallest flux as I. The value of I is 6.197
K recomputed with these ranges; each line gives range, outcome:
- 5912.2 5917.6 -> 8.8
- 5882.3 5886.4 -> 8.97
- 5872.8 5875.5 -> 9.83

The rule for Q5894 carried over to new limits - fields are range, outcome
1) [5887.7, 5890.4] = 6.48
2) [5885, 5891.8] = 7.27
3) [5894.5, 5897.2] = 6.86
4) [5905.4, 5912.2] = 8.91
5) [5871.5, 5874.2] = 9.48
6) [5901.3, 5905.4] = 8.66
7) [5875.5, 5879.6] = 9.4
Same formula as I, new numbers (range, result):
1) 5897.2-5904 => 7.162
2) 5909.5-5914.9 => 8.406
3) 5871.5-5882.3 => 8.258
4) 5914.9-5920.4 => 8.456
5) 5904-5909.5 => 8.233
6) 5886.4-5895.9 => 5.835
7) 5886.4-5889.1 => 7.05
